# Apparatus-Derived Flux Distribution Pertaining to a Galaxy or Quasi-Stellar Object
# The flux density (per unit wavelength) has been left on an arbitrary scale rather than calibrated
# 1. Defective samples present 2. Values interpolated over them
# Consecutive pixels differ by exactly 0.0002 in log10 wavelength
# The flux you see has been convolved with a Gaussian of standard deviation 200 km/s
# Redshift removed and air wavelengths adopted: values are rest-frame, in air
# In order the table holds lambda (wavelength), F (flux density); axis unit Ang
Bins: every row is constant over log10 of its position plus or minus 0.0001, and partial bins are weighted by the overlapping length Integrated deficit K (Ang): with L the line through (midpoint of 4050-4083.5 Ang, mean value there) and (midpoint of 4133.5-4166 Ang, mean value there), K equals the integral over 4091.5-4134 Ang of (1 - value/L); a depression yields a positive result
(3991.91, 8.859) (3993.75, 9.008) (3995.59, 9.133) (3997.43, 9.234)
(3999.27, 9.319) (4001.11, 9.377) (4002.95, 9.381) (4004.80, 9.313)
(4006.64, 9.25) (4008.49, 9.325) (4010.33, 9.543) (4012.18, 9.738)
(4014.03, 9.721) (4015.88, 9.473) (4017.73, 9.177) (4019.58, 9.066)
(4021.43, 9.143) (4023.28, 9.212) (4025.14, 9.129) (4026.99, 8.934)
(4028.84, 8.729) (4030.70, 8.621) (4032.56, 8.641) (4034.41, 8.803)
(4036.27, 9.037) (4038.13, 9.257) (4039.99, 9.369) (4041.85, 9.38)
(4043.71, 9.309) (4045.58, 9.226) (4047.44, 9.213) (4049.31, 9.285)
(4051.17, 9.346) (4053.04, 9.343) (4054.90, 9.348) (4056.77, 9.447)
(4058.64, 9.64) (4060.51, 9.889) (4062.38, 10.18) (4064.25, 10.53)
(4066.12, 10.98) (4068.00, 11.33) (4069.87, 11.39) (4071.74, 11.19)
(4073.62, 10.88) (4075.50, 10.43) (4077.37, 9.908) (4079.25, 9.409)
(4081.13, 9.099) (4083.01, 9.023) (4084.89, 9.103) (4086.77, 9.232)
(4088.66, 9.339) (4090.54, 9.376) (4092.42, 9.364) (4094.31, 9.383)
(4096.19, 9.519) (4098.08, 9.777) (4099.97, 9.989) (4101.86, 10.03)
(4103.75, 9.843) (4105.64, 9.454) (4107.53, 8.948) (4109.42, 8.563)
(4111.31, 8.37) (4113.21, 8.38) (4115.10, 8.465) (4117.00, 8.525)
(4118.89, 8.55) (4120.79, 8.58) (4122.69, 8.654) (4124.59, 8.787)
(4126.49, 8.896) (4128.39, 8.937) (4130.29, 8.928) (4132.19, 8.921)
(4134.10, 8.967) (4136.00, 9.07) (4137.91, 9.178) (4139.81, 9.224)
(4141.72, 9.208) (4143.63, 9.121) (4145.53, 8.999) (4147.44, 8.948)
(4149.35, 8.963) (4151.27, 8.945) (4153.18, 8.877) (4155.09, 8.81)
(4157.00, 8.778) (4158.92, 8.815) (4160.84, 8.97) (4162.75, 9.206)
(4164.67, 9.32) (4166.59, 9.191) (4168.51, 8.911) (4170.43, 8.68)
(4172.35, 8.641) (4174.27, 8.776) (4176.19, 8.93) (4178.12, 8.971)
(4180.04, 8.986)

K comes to 2.08 Ang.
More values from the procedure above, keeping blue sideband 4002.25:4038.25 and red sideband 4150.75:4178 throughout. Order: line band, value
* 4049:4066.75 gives -1.4 Ang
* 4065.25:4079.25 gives -2.6 Ang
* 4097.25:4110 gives -0.7 Ang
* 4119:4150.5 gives 0.1 Ang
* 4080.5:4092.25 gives -0.2 Ang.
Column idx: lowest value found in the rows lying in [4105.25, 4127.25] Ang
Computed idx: 8.37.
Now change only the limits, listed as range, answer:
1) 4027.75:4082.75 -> 8.621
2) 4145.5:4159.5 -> 8.778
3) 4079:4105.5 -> 9.023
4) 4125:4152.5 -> 8.896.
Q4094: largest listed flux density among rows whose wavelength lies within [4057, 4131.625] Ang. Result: 11.39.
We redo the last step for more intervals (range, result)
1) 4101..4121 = 10.03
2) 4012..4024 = 9.738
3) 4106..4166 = 9.32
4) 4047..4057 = 9.447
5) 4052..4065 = 10.53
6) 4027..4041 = 9.369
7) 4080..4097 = 9.519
